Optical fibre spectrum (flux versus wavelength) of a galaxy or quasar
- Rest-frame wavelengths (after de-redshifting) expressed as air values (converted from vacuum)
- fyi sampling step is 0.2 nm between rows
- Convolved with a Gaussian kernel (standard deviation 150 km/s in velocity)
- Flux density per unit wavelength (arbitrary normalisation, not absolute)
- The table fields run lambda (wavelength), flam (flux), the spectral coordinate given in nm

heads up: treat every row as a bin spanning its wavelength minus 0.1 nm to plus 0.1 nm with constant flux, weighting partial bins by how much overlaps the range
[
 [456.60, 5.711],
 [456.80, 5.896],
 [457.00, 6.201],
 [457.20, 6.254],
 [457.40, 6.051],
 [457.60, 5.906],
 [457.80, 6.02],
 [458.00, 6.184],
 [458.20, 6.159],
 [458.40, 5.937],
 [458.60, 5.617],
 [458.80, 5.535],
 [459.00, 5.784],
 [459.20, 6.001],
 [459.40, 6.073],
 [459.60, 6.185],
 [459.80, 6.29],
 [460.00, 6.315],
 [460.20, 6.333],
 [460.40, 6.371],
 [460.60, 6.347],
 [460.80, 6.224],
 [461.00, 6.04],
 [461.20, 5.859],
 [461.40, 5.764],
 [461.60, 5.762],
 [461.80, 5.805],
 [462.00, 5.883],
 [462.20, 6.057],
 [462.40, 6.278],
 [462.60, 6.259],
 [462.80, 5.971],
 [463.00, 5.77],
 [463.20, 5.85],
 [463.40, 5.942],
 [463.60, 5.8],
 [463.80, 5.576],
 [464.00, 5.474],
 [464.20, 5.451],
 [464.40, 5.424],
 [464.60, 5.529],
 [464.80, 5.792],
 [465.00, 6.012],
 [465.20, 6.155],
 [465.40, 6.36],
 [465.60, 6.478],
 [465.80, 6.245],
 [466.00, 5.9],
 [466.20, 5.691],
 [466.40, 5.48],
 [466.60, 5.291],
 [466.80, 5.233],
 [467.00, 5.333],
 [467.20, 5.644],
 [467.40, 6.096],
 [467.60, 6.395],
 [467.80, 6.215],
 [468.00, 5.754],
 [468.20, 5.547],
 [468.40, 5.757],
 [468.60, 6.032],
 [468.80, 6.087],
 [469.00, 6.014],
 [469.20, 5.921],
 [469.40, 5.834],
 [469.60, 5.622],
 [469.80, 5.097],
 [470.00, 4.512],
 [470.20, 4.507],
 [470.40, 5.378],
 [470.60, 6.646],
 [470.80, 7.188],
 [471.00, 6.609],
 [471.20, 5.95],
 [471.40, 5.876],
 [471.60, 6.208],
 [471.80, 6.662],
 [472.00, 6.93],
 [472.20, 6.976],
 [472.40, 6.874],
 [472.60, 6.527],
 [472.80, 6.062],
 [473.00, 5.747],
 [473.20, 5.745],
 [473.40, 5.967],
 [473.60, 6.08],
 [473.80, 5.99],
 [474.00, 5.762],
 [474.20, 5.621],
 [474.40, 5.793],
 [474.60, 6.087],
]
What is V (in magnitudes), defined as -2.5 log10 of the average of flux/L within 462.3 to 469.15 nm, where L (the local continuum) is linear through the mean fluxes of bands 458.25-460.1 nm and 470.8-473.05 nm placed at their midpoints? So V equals 0.067 mag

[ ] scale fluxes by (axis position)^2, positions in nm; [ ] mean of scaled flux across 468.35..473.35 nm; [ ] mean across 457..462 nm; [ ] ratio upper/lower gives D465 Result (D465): 1.05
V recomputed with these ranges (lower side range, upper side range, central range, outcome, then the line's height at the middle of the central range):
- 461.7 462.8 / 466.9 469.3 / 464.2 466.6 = 0.02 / 5.97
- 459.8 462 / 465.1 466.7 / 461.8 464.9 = 0.04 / 6.02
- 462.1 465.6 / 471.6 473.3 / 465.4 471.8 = 0.06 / 6.18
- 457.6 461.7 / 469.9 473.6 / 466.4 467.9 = 0.07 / 6.09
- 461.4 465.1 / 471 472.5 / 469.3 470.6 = 0.20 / 6.36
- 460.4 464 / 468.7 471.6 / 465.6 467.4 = 0.04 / 5.88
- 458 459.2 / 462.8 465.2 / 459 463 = -0.05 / 5.8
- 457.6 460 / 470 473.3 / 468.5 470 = 0.08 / 6.15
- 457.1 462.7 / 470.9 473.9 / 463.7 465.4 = 0.08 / 6.13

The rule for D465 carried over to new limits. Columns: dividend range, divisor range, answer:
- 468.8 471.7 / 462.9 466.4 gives 1.02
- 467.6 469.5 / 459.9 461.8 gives 1.01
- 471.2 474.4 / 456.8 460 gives 1.09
